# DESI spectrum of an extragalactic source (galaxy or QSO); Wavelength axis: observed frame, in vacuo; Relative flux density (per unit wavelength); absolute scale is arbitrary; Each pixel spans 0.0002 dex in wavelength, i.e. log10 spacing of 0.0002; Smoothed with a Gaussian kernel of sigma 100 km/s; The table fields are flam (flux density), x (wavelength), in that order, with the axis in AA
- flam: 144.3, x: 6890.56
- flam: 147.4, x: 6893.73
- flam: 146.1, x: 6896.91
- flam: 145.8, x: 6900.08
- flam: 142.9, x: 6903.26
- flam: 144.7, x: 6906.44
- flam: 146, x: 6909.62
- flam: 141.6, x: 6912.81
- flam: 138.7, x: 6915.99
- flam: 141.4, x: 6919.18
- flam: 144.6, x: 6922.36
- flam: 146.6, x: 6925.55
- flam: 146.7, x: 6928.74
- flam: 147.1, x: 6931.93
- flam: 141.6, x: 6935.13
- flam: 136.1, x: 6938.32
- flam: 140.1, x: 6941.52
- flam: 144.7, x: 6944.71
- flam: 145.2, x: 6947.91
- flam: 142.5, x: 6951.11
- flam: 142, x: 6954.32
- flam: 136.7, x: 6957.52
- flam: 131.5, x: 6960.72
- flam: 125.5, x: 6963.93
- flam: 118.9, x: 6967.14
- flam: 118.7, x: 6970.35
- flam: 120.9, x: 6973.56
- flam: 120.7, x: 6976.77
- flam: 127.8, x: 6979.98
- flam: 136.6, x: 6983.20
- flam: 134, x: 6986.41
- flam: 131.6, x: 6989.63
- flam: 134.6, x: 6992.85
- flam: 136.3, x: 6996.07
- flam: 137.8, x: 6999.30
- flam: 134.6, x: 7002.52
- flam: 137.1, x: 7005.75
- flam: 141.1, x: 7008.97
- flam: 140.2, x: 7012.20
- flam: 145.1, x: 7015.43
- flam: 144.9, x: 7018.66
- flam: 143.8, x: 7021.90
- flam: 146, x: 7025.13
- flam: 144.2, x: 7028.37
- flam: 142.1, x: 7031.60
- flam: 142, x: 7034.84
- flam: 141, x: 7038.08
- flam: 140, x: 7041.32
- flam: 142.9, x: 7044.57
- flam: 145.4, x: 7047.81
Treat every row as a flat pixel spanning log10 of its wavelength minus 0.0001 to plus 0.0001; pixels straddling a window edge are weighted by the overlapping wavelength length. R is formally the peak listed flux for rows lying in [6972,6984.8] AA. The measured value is 136.6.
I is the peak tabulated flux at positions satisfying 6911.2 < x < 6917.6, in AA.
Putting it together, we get 141.6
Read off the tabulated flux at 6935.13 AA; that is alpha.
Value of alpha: 141.6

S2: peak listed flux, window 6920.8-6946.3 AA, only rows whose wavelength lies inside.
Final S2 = 147.1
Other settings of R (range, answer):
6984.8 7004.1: 137.8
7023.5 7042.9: 146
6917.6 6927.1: 146.6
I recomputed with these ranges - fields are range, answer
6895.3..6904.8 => 146.1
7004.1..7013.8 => 141.1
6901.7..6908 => 144.7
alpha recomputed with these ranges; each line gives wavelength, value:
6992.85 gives 134.6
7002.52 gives 134.6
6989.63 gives 131.6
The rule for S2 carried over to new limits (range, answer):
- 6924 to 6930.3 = 146.7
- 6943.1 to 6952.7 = 145.2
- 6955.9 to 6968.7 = 136.7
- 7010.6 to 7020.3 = 145.1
